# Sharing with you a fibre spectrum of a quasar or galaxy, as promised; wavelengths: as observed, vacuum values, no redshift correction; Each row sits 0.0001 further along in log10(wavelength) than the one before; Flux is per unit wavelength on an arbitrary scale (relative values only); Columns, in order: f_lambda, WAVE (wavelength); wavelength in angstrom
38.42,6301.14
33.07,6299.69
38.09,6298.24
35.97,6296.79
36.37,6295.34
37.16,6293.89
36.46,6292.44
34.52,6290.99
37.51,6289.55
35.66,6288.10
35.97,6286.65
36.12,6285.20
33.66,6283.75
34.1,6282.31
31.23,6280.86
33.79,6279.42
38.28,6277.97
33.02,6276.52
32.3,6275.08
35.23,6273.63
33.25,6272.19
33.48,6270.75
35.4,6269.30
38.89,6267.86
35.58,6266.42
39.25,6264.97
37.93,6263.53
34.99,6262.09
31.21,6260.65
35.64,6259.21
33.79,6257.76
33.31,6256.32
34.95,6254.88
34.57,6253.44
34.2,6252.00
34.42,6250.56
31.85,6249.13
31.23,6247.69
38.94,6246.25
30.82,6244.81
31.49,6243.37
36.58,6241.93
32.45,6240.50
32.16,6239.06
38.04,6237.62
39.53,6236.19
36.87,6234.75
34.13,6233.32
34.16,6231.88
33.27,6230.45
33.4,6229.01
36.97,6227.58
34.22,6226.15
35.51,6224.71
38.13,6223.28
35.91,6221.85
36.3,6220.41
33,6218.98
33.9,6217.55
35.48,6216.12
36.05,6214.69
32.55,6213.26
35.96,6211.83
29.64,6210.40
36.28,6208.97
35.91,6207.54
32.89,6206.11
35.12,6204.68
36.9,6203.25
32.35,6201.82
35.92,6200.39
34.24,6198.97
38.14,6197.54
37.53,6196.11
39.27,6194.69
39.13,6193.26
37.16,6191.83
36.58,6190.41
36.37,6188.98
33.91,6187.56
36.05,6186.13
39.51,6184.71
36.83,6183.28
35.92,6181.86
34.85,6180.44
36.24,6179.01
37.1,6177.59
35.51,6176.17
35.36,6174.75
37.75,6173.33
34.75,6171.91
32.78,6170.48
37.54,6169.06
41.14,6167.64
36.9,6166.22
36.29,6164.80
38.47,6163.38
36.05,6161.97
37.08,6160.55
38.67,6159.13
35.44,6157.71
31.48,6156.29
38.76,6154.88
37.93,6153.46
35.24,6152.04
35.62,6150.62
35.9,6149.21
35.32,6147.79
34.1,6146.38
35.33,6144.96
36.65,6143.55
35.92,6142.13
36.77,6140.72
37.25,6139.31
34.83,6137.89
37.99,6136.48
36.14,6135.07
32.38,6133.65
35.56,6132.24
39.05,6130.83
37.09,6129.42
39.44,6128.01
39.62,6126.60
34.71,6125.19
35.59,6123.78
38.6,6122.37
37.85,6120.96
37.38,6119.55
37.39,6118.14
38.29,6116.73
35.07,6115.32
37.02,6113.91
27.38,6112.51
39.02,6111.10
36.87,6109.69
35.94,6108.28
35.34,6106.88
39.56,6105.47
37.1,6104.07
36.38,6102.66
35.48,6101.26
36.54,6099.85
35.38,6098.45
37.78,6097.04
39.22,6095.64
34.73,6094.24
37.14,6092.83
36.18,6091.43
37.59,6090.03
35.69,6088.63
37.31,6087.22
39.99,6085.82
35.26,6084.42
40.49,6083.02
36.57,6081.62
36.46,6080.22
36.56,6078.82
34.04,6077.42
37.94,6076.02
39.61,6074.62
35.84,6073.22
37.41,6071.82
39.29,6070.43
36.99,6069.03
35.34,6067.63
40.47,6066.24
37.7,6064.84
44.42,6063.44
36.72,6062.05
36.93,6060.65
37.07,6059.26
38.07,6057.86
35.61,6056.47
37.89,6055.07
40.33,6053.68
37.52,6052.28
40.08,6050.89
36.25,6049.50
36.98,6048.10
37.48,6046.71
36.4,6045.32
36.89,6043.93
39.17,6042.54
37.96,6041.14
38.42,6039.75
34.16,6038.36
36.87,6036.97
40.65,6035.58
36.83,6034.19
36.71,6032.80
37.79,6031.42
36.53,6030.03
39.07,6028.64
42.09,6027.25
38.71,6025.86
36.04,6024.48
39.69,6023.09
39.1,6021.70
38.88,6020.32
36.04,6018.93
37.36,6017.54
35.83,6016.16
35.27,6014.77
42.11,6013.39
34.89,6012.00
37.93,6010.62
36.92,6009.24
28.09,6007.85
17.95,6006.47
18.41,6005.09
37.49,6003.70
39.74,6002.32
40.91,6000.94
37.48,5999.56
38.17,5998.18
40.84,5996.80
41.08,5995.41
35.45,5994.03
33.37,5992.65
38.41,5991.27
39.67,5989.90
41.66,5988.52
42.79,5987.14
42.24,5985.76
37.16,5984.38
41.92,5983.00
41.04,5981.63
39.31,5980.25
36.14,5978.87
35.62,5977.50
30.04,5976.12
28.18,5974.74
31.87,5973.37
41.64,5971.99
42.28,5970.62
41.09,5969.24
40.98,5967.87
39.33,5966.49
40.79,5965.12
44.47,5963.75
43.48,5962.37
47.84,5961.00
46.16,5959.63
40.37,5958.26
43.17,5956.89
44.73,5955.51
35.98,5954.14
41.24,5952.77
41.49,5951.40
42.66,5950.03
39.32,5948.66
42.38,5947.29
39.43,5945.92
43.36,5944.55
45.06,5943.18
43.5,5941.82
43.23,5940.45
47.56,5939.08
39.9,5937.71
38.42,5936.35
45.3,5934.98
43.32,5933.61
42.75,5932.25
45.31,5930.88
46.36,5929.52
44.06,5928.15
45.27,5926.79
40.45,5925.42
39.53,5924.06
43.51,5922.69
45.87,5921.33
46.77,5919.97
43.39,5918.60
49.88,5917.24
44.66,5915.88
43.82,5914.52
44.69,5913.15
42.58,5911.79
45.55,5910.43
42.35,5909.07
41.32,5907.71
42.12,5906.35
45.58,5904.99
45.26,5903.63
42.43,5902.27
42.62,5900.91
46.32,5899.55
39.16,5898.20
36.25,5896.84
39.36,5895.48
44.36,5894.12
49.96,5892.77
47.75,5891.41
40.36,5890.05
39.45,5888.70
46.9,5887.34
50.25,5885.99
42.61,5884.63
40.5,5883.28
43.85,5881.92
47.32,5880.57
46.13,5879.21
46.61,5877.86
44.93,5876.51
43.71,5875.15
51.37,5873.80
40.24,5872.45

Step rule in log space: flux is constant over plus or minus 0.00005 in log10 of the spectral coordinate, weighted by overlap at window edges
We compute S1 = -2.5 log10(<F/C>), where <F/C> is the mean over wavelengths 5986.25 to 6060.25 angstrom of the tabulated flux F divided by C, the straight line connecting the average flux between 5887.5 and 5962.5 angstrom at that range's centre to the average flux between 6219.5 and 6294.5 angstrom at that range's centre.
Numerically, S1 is 0.10 mag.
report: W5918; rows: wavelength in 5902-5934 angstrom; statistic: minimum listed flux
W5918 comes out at 39.53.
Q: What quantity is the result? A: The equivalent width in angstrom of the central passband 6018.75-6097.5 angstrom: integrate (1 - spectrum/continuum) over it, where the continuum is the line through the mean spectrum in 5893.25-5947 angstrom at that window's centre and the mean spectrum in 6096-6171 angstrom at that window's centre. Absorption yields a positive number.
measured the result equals 2.45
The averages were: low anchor 43.4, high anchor 36.5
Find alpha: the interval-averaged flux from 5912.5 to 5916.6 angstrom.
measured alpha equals 44.4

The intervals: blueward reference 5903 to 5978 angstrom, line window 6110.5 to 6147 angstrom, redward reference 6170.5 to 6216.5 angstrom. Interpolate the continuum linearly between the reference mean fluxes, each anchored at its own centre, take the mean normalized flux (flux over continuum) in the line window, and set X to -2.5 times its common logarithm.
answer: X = 0.03 mag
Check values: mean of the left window 42.3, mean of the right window 35.8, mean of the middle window 36.4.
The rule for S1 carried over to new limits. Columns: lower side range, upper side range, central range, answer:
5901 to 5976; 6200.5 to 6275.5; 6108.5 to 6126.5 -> 0.04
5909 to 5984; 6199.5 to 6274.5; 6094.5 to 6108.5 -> 0.04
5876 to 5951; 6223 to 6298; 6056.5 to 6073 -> 0.05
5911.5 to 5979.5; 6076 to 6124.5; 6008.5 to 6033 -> 0.04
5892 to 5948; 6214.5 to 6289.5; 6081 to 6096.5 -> 0.05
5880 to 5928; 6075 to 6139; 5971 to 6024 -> 0.11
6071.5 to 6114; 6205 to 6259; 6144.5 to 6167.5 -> -0.02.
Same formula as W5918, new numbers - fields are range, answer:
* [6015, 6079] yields 34.04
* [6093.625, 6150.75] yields 27.38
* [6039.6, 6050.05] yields 36.25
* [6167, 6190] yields 32.78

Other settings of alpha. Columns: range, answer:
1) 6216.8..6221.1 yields 34.4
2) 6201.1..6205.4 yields 34.7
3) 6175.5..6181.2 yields 35.9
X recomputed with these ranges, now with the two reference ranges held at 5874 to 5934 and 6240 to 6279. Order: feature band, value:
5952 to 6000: 0.07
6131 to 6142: 0.05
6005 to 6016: 0.26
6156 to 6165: 0.02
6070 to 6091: 0.06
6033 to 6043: 0.08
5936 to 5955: 0.03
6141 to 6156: 0.05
